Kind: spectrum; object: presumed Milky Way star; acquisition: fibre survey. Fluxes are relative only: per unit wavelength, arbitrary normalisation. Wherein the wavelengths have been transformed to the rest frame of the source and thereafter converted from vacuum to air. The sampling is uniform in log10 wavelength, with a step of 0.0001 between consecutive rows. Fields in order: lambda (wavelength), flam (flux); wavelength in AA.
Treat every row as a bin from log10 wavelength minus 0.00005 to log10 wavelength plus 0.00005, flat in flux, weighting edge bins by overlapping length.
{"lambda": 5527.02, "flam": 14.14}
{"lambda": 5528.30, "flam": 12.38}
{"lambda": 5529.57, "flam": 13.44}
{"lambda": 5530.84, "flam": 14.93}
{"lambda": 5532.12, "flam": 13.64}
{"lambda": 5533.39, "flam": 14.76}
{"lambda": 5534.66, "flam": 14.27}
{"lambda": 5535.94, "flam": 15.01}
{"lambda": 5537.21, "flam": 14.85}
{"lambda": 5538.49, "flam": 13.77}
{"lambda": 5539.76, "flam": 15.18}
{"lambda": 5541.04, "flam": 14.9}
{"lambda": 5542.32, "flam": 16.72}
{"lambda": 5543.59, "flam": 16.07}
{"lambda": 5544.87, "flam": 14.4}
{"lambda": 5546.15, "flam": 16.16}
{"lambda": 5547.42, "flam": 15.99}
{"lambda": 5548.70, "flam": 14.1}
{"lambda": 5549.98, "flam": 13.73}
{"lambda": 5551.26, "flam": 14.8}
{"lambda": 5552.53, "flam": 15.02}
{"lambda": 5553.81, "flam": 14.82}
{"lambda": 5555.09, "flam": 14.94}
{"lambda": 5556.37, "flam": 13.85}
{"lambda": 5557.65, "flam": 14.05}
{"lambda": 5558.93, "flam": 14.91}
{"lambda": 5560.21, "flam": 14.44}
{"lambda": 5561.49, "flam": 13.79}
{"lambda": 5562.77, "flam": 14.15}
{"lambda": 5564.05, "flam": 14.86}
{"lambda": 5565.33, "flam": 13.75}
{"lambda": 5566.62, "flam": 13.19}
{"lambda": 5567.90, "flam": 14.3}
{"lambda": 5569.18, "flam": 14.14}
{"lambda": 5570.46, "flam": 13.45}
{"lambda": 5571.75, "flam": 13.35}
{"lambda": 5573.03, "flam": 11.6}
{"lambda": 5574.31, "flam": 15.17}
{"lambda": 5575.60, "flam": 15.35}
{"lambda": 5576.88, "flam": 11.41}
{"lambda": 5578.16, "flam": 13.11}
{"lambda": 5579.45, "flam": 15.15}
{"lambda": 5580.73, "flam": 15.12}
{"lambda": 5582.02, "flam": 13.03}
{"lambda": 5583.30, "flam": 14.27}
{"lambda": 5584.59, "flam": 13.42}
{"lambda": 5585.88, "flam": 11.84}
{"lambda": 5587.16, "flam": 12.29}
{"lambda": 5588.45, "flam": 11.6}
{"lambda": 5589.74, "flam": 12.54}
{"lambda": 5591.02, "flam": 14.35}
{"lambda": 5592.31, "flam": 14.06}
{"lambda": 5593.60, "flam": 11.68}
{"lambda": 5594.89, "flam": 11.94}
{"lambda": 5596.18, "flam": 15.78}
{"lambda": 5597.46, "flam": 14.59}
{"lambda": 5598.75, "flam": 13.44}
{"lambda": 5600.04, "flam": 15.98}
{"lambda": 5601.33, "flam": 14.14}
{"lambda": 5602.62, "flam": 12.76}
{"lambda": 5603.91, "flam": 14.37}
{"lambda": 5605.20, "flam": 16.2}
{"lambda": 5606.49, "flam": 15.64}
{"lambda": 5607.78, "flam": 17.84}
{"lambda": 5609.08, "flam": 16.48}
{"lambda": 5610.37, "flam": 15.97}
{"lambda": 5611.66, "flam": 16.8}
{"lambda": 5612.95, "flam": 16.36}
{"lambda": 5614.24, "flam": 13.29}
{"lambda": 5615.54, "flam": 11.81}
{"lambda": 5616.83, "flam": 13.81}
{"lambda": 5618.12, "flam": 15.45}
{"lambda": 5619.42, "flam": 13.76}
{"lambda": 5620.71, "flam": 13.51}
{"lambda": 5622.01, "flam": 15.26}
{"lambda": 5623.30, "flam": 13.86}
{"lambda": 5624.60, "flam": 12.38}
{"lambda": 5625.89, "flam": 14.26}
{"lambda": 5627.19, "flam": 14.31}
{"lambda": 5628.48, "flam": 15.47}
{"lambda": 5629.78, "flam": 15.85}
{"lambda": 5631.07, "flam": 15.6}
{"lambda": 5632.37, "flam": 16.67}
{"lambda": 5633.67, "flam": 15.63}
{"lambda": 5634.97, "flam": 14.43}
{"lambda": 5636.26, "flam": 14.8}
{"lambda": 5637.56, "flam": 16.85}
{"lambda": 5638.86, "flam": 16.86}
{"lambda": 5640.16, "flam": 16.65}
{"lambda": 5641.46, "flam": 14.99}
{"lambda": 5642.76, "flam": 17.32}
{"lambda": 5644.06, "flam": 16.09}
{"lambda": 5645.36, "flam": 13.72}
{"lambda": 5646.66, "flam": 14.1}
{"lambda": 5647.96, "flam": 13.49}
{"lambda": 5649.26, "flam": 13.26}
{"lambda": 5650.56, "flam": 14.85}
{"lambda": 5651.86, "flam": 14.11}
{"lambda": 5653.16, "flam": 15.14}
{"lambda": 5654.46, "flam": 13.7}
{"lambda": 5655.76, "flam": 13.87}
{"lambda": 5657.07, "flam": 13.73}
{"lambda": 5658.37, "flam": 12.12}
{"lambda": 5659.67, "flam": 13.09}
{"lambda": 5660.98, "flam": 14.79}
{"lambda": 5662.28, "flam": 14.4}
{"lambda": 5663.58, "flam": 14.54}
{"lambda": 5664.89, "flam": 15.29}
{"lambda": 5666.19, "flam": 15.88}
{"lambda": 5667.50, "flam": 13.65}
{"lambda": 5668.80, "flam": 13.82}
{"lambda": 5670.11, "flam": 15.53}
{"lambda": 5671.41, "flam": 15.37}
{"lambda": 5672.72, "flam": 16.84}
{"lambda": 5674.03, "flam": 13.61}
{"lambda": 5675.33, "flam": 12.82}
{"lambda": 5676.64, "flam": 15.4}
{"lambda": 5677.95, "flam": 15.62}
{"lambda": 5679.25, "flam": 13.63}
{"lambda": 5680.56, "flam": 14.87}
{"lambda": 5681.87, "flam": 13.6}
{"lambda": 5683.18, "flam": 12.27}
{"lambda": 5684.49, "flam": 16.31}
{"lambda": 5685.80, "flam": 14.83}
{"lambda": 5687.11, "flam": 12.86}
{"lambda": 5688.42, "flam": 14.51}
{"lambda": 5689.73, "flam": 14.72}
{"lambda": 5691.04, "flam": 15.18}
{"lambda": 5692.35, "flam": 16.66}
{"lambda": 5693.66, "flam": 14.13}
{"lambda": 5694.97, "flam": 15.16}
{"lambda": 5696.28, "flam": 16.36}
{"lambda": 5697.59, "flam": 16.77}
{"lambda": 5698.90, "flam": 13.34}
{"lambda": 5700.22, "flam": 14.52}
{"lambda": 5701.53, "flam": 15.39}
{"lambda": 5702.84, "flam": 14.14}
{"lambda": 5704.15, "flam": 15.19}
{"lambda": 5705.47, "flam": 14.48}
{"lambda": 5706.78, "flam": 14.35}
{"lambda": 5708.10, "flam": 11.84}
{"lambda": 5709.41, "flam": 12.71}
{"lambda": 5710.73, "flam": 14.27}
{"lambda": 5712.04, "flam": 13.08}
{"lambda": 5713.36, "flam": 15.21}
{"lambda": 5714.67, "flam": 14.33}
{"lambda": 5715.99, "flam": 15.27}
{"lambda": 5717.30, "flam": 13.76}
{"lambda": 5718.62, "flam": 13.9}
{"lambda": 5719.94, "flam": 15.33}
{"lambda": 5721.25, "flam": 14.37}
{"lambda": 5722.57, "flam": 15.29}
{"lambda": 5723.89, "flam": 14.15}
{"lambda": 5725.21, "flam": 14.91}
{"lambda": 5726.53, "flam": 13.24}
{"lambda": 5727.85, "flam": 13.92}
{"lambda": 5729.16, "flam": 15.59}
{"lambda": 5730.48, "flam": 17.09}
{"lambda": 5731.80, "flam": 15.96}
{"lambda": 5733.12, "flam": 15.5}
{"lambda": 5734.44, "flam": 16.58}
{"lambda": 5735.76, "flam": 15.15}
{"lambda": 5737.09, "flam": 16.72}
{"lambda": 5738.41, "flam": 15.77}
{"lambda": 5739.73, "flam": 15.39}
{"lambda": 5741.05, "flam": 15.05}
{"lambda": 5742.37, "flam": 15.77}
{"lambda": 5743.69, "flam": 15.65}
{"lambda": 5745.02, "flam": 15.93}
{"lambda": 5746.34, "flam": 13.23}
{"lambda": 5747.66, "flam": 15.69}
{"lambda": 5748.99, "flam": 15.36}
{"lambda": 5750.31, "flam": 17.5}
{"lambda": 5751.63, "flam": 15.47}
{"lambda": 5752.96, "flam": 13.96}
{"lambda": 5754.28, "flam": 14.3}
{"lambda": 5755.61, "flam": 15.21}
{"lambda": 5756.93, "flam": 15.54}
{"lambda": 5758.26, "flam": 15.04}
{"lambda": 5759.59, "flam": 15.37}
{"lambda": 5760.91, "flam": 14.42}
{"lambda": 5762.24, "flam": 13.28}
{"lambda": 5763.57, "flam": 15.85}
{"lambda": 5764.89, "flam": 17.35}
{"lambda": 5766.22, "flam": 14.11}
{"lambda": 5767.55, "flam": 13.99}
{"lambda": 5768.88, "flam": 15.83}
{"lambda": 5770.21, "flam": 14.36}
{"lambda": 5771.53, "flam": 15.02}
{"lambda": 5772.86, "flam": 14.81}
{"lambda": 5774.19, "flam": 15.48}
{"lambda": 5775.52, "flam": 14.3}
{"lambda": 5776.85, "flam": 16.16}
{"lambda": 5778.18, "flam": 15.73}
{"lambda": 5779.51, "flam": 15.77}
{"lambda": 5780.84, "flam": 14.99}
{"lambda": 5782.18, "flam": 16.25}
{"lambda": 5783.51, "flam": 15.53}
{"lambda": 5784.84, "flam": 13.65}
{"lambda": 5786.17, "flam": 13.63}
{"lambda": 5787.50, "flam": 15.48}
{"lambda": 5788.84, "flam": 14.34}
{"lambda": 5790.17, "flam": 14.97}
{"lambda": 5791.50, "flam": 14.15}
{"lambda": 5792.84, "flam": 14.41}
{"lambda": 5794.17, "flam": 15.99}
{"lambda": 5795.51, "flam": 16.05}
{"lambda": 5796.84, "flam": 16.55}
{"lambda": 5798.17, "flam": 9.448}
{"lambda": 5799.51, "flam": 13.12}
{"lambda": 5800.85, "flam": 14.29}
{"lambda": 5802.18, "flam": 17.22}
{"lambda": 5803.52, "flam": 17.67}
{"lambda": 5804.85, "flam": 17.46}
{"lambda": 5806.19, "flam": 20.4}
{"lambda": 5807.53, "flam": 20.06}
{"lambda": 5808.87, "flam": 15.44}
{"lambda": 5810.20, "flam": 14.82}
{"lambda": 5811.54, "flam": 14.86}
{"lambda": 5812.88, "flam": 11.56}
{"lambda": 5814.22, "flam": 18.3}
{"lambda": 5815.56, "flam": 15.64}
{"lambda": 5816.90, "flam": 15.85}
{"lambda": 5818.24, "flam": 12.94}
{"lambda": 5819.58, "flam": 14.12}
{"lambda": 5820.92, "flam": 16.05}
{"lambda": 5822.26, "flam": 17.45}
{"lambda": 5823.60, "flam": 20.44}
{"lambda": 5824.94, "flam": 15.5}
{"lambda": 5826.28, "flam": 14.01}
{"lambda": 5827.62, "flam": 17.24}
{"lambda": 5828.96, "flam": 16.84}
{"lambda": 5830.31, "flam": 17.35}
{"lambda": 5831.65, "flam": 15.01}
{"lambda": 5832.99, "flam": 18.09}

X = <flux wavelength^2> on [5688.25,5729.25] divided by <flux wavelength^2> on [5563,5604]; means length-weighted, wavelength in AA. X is 1.1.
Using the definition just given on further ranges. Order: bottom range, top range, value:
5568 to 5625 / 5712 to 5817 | 1.15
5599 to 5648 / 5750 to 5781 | 1.06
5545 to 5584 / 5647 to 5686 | 1.05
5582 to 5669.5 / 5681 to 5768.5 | 1.06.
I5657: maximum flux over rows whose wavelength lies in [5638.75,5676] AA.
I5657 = 17.32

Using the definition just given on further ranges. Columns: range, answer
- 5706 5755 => 17.5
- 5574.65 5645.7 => 17.84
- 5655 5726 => 16.84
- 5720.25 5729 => 15.29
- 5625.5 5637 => 16.67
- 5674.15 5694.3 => 16.66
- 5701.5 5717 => 15.39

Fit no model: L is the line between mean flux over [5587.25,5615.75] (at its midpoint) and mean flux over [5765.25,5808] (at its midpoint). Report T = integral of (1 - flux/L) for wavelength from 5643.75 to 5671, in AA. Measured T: 0.88 AA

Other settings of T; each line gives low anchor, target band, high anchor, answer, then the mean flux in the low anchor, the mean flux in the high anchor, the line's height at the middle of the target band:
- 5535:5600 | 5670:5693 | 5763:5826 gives 0.2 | 14.1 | 15.5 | 14.8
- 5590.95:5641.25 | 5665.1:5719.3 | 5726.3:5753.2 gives 2.5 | 14.8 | 15.5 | 15.3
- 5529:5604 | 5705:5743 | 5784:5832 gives 0.8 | 14.1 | 15.6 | 15.1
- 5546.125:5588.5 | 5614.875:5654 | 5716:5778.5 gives -1.0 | 14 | 15.2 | 14.4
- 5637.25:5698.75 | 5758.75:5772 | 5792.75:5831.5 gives 0.5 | 14.7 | 15.9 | 15.5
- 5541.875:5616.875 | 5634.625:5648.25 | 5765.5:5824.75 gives -0.8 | 14.3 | 15.4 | 14.6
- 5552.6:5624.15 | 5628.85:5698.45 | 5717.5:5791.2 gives -1.2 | 14.1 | 15.1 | 14.6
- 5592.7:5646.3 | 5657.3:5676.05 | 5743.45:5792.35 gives 0.7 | 14.9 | 15.1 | 15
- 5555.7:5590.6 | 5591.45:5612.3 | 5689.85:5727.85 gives -1.5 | 13.6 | 14.5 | 13.8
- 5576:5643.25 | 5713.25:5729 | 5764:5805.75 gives 0.5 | 14.5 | 15.1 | 14.9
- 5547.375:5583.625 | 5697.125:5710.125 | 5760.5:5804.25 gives 0.4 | 14.1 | 15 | 14.7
